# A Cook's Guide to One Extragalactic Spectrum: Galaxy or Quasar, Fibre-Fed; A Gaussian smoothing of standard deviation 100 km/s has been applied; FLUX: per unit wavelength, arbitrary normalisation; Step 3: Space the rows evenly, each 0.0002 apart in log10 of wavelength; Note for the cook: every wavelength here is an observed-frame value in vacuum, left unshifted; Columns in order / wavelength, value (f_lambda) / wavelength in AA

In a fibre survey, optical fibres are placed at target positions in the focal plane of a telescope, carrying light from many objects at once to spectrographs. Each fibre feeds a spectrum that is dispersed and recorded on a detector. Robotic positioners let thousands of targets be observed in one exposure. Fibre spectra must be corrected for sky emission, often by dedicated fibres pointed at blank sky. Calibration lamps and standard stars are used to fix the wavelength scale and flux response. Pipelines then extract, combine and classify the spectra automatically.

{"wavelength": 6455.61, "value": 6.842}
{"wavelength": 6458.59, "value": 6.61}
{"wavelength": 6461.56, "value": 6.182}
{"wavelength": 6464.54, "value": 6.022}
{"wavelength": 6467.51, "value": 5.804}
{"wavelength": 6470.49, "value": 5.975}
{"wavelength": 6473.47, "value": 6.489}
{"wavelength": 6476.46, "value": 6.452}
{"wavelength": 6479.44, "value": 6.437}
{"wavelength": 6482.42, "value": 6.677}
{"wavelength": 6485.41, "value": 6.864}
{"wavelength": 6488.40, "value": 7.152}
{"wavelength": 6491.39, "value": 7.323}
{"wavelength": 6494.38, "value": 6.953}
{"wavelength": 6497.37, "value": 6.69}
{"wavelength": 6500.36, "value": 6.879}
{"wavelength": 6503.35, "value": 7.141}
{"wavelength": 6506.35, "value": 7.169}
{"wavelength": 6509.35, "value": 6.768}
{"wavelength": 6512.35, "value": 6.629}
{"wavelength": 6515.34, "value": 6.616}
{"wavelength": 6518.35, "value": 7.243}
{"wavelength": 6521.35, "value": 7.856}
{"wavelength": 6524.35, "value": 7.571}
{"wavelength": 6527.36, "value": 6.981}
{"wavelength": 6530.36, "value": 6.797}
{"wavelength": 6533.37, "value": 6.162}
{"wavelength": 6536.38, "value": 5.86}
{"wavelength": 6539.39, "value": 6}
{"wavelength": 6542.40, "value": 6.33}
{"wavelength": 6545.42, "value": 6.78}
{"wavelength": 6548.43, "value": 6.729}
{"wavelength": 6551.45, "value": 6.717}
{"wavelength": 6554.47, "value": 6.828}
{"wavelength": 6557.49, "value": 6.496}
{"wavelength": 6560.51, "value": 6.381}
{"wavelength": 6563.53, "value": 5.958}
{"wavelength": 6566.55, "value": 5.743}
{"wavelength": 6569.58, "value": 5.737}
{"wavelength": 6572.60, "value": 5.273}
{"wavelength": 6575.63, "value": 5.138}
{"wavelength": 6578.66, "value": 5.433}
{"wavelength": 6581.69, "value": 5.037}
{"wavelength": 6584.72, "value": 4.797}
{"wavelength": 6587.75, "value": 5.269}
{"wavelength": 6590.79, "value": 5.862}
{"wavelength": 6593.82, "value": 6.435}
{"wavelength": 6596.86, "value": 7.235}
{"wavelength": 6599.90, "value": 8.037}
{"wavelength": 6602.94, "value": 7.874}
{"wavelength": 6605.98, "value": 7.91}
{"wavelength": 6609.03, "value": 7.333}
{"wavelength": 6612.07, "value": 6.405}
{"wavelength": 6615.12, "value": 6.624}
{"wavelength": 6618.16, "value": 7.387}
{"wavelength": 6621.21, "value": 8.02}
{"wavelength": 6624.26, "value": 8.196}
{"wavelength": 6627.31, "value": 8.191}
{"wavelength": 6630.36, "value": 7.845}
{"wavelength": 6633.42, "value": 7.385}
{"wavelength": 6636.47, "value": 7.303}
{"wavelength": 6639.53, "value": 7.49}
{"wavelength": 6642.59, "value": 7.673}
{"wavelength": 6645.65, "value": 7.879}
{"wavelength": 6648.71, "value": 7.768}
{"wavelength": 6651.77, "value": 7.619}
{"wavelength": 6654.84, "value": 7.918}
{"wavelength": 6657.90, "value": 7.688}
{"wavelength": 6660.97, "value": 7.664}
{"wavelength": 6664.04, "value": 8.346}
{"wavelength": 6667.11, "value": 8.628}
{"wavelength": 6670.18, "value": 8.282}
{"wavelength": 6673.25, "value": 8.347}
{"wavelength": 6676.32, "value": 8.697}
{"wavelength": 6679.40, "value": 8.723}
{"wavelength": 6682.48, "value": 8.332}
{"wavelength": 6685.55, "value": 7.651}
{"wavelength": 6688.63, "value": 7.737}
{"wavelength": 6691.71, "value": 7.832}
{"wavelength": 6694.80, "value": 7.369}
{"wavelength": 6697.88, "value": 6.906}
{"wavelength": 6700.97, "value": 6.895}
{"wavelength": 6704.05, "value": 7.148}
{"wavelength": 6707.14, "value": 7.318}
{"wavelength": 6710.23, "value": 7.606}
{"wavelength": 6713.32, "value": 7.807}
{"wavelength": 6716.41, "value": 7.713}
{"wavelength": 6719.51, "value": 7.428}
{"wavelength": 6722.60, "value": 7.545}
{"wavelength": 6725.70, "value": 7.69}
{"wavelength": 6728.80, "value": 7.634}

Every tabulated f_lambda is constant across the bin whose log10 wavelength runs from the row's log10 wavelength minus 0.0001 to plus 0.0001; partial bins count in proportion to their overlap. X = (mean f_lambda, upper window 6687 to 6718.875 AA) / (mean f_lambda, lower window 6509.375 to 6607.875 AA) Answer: 1.15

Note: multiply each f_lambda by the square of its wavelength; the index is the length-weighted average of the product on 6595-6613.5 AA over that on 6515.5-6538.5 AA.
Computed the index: 1.1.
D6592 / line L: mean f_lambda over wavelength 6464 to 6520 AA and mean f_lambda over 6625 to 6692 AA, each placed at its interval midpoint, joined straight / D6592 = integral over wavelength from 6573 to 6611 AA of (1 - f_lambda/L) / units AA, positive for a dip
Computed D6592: 5.8 AA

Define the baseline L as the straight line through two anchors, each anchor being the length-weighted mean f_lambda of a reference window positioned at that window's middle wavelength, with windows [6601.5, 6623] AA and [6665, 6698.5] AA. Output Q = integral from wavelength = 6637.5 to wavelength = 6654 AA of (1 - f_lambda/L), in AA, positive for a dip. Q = 0.1 AA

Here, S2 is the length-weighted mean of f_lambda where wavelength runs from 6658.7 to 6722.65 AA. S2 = 7.81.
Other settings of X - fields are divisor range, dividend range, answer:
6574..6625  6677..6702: 1.17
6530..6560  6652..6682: 1.28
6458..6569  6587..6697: 1.16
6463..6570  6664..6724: 1.18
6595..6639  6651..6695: 1.07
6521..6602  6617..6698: 1.26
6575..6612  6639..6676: 1.25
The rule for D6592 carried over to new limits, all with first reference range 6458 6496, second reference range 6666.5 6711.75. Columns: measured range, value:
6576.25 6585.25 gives 2.6 AA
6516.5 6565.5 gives 1.8 AA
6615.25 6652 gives -1.0 AA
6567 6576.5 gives 2.2 AA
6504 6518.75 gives -0.3 AA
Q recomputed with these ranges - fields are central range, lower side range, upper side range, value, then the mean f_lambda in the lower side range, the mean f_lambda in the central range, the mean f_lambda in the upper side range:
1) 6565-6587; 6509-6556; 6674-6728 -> 5.3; 6.74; 5.31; 7.68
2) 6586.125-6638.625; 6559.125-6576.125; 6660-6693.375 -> -3.9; 5.73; 7.25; 8.21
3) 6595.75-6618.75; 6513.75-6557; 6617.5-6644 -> 0.4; 6.74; 7.35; 7.73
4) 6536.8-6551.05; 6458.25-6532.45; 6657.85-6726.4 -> 1.2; 6.77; 6.43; 7.8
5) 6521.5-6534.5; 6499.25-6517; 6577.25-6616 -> -0.4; 6.87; 7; 6.48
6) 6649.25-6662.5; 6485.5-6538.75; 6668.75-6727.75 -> -0.3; 6.91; 7.72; 7.74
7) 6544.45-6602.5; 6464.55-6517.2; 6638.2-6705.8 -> 8.8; 6.69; 6.13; 7.84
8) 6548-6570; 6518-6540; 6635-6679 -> 2.3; 6.82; 6.33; 7.97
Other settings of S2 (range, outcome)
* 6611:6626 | 7.37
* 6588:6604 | 6.92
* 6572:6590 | 5.18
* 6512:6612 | 6.45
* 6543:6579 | 6.13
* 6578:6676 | 7.35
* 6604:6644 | 7.52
